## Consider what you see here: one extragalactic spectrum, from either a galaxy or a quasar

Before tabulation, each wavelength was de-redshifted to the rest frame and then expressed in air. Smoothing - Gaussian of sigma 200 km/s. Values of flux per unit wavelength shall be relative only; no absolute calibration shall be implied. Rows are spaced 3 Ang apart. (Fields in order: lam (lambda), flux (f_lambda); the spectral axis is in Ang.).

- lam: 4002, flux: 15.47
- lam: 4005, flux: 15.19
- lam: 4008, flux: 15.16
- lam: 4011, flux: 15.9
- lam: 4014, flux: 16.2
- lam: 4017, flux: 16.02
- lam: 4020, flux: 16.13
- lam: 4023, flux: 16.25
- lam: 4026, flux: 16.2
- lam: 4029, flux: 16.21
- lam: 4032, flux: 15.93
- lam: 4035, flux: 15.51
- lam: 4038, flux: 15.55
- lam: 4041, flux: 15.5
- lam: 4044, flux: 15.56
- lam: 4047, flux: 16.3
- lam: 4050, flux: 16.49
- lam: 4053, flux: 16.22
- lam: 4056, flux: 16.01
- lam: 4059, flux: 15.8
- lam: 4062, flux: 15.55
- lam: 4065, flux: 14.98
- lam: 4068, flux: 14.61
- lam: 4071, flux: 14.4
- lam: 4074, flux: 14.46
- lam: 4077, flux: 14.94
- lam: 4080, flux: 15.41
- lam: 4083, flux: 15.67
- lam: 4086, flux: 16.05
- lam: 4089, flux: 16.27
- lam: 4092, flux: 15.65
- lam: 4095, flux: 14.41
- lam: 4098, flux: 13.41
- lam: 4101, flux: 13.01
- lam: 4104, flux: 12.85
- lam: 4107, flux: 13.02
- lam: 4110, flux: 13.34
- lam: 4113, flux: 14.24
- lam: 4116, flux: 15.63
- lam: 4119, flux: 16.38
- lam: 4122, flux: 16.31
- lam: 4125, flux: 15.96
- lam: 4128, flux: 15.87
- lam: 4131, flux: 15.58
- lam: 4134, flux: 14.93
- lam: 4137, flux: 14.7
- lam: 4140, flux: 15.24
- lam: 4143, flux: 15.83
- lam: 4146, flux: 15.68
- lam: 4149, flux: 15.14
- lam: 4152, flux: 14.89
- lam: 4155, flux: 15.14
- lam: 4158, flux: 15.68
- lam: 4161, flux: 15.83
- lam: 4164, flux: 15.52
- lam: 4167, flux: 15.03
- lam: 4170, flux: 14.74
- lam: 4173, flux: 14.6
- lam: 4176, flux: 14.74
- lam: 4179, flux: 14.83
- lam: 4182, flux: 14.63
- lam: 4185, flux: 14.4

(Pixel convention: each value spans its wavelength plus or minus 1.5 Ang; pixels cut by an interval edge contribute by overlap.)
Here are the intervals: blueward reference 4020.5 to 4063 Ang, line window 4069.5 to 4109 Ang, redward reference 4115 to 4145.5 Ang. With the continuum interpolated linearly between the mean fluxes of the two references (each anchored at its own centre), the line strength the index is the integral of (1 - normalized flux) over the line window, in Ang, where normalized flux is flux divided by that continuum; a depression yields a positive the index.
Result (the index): 3.1 Ang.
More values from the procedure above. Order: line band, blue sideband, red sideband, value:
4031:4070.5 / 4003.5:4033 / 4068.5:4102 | -0.6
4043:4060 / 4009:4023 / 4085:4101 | -0.6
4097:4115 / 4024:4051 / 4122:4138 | 2.6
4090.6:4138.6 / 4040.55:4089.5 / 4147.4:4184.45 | 1.8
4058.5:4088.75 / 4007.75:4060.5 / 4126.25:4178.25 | 1.0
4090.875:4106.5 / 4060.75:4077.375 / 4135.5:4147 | 1.3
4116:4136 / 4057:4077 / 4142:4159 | -0.7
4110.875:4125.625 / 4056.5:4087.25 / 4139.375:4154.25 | -0.3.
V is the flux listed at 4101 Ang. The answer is 13.01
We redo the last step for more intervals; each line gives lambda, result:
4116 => 15.63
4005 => 15.19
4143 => 15.83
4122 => 16.31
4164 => 15.52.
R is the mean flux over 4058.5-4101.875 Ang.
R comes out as 15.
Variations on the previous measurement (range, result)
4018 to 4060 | 16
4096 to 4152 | 14.8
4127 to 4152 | 15.3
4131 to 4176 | 15.2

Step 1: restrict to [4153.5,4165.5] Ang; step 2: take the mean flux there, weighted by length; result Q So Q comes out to 15.5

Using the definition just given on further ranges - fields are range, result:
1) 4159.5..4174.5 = 15.1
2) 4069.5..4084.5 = 15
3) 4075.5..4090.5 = 15.7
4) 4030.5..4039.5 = 15.7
